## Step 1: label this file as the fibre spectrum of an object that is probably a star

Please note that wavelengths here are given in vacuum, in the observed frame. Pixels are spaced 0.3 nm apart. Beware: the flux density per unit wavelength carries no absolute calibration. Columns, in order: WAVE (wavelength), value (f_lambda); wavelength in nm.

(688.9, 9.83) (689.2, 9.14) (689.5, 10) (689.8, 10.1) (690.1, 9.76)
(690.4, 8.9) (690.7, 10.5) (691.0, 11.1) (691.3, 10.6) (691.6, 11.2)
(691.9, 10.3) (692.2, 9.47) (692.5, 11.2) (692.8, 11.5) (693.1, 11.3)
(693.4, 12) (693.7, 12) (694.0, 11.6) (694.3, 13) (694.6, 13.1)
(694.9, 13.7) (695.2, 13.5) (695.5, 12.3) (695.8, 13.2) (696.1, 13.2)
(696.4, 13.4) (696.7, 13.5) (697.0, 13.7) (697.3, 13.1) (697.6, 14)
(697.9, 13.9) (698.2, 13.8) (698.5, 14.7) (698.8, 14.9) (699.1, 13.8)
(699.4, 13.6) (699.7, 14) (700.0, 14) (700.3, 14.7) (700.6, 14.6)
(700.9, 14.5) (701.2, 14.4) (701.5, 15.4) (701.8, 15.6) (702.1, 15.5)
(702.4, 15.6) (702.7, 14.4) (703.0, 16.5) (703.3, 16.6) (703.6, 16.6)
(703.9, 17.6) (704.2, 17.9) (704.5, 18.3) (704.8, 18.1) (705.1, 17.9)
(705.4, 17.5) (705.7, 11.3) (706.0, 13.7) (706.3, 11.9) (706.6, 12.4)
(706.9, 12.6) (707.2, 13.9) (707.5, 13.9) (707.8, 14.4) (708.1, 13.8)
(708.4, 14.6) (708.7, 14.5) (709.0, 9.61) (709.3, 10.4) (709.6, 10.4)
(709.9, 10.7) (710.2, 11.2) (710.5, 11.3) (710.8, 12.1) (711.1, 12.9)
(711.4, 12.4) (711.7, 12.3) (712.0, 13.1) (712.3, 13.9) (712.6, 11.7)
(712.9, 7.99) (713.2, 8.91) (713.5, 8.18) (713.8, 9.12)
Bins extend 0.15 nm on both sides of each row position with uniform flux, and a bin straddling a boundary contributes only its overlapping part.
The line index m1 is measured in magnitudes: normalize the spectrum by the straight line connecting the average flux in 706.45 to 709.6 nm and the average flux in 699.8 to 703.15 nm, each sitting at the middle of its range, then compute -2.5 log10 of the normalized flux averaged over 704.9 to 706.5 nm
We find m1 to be -0.07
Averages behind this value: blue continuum 15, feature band 14.5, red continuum 12.9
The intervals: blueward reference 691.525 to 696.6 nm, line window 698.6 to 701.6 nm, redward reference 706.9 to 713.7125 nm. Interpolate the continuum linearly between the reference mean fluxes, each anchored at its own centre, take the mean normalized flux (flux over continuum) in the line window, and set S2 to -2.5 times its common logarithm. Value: -0.191 mag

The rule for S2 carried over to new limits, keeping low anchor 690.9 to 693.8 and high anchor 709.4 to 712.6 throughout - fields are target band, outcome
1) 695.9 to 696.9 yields -0.187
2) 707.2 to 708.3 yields -0.186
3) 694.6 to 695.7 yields -0.176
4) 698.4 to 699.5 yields -0.245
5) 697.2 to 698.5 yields -0.217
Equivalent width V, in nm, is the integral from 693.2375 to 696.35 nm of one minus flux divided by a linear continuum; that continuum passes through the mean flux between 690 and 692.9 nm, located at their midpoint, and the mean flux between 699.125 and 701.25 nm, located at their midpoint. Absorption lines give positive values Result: -0.23 nm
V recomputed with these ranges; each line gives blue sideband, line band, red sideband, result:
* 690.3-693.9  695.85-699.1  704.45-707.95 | -0.40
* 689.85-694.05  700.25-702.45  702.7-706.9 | -0.10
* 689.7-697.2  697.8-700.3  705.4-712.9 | -0.44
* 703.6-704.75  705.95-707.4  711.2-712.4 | 0.29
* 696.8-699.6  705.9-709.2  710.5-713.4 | -0.21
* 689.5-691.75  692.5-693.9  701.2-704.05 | -0.02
